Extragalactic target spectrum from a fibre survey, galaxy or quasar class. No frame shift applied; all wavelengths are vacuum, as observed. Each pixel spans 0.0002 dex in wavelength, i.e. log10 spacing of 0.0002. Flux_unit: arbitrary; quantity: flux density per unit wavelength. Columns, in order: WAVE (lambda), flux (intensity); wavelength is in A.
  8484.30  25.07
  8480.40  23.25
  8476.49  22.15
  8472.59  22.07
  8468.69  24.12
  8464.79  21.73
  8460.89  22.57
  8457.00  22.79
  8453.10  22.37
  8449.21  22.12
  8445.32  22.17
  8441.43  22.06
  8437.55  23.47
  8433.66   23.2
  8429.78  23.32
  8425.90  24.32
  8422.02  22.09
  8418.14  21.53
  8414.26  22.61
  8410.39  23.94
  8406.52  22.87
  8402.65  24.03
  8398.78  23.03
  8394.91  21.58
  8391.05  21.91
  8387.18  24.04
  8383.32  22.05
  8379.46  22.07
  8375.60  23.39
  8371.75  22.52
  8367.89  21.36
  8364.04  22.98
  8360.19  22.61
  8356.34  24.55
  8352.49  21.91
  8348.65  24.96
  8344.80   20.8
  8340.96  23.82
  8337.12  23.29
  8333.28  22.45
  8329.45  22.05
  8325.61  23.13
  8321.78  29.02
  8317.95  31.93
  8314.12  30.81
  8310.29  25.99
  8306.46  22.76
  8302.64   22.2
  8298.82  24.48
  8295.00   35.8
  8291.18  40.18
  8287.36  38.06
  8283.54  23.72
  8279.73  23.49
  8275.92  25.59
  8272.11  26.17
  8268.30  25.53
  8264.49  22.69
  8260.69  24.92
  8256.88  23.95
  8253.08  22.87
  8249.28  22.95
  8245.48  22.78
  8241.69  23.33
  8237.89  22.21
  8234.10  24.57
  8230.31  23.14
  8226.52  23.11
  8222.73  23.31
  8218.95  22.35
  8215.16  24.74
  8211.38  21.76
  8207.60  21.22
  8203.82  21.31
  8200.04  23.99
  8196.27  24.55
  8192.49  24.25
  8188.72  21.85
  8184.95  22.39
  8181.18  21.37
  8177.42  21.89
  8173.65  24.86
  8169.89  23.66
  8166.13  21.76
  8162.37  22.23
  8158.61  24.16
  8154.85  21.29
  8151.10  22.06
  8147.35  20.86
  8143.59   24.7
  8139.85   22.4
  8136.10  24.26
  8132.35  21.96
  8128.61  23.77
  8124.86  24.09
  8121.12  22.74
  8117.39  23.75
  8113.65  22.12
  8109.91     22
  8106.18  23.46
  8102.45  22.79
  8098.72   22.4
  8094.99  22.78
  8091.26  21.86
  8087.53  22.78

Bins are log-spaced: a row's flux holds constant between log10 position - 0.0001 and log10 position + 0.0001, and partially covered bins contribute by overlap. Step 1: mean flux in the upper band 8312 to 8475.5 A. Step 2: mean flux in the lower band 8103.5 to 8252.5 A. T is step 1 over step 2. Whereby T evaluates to 1.0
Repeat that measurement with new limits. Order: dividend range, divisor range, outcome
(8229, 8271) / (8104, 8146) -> 1.02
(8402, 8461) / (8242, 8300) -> 0.85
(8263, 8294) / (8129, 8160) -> 1.25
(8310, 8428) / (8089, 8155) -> 1.04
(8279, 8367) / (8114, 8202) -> 1.14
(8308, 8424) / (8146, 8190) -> 1.06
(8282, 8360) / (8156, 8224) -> 1.16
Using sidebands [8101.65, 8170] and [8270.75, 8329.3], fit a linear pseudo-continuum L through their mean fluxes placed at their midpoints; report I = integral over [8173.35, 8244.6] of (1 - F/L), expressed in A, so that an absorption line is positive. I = 6.3 A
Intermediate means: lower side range 22.8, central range 22.9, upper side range 28.1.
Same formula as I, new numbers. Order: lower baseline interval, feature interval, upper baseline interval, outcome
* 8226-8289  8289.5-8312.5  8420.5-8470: -4.0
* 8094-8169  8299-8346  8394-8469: -4.4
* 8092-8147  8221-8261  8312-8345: 1.9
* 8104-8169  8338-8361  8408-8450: -0.3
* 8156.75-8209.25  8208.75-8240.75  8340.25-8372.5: -0.4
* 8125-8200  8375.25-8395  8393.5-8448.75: 0.3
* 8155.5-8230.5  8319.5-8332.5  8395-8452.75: -1.1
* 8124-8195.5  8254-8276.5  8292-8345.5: 0.2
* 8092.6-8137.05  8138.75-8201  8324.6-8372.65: 0.3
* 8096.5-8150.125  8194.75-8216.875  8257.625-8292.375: 2.2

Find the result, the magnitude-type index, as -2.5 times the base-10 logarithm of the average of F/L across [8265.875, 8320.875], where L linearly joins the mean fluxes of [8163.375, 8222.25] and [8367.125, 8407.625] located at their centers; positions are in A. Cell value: -0.24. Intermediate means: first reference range 22.8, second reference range 22.7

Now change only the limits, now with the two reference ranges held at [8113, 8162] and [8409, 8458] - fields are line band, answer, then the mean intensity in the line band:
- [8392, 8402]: 0.01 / 22.5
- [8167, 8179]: -0.02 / 23.4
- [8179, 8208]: 0.01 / 22.7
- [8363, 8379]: 0.01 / 22.5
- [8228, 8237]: -0.04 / 23.6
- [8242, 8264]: -0.03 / 23.4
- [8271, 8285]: -0.08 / 24.7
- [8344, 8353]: 0.00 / 22.9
